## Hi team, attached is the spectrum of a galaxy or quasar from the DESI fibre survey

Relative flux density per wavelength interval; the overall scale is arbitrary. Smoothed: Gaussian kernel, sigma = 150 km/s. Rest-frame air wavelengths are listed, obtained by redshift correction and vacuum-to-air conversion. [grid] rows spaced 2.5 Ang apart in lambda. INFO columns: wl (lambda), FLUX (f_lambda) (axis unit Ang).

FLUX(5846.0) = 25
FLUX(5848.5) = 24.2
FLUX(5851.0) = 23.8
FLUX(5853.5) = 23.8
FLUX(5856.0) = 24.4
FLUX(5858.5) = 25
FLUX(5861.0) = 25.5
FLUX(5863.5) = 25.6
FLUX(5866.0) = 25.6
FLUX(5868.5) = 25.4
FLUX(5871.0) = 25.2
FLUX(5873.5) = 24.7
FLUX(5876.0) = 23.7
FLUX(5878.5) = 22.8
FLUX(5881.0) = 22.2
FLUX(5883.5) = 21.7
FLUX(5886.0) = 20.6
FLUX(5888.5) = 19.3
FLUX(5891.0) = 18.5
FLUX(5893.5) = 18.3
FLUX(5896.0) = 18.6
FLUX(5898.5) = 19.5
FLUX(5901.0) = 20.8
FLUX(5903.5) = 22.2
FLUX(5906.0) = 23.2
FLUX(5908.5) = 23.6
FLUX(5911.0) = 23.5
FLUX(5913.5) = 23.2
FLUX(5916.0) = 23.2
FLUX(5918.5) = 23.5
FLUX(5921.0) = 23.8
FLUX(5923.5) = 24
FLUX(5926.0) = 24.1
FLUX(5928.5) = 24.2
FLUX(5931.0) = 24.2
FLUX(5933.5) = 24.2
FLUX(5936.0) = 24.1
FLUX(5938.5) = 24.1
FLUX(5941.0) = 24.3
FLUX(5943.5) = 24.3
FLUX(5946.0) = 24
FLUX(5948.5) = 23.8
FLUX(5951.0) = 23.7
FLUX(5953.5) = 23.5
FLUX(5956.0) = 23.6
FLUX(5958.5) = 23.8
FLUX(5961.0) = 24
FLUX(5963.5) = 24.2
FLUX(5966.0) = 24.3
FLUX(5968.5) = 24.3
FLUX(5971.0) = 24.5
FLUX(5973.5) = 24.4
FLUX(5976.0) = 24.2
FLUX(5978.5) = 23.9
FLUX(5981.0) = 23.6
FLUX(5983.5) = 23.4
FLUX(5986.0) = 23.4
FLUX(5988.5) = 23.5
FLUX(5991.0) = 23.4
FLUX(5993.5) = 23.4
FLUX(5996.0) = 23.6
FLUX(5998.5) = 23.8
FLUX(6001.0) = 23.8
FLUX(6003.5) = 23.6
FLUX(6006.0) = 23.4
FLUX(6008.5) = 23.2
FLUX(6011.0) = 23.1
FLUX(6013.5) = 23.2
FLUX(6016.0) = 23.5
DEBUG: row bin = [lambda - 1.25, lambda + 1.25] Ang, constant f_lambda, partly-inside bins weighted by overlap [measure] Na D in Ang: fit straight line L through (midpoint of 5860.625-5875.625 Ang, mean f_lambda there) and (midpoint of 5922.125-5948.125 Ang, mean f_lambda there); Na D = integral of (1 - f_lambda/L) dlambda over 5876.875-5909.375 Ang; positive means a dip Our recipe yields 5.17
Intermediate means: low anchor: 25.2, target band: 20.9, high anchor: 24.1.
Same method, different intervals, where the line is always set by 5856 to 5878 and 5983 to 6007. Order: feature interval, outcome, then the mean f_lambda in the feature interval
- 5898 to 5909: 1.2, 21.9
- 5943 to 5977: -0.2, 24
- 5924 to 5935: 0.0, 24.2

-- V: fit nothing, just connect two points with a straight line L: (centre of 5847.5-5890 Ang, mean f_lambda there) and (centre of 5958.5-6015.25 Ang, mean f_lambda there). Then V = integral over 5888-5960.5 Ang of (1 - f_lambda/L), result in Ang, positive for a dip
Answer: 2.7 Ang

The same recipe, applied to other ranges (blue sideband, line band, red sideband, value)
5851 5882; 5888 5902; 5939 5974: 3.0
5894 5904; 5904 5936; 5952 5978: -3.6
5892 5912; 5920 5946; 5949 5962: -1.7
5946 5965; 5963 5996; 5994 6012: -0.3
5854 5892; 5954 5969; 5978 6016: -0.3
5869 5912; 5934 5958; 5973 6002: -1.2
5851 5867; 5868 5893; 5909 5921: 2.2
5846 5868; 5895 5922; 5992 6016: 2.2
